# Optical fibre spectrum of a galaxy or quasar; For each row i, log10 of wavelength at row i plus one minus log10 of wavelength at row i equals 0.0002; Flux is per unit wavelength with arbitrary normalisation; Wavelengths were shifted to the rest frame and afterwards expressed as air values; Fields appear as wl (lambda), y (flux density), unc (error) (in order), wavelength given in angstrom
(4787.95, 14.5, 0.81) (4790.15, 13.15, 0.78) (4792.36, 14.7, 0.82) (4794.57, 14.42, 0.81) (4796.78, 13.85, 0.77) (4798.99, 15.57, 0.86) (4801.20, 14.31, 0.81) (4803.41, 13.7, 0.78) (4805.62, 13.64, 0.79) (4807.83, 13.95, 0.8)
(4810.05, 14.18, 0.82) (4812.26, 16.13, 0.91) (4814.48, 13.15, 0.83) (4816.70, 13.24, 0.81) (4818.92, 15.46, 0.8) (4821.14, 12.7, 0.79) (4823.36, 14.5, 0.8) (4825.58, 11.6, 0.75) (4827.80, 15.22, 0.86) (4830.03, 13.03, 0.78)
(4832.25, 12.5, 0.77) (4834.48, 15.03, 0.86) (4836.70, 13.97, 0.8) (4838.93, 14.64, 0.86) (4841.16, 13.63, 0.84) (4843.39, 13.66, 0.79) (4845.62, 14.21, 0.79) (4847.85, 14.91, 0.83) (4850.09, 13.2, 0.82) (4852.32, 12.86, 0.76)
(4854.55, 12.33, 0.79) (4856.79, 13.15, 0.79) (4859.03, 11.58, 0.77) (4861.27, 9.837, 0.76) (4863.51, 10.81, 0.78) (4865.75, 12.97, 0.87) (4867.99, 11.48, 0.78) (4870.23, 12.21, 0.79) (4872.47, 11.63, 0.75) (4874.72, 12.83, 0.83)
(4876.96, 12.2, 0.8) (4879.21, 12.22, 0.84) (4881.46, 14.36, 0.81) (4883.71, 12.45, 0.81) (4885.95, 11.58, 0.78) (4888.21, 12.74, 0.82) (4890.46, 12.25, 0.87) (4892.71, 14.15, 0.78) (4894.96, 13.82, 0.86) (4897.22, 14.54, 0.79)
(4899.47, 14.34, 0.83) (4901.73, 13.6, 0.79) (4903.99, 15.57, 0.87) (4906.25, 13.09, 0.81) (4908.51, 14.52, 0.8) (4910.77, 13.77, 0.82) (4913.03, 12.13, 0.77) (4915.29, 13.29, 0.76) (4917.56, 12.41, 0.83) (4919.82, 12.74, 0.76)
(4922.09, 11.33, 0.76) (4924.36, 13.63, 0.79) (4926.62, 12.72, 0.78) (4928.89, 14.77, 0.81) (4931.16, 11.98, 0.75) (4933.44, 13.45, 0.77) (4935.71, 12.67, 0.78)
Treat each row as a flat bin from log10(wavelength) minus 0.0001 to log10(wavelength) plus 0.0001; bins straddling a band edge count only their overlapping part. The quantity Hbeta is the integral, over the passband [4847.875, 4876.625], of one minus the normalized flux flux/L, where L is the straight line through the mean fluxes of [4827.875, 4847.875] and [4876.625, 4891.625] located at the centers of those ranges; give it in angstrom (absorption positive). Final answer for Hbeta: 2.3 angstrom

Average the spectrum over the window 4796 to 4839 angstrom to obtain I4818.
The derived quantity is 14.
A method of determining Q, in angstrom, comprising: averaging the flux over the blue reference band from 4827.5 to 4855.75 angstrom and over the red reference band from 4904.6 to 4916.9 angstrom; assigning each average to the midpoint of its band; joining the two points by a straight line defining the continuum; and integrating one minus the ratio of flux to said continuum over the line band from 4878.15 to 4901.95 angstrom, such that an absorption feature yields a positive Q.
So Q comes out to 0.4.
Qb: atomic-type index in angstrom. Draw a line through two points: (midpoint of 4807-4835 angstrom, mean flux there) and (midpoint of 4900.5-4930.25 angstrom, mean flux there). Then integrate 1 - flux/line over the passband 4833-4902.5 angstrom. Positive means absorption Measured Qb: 3.1 angstrom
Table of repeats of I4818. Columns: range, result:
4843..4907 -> 12.9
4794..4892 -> 13.3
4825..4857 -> 13.6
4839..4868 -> 12.8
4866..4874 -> 12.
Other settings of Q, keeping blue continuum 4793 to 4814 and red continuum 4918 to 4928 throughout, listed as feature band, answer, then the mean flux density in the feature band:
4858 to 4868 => 1.63 angstrom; 11.3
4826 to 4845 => 0.05 angstrom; 13.9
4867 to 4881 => 1.21 angstrom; 12.2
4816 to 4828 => 0.36 angstrom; 13.7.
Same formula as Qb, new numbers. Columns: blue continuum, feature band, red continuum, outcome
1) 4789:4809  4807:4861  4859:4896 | -1.22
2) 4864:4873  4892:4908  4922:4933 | -2.03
